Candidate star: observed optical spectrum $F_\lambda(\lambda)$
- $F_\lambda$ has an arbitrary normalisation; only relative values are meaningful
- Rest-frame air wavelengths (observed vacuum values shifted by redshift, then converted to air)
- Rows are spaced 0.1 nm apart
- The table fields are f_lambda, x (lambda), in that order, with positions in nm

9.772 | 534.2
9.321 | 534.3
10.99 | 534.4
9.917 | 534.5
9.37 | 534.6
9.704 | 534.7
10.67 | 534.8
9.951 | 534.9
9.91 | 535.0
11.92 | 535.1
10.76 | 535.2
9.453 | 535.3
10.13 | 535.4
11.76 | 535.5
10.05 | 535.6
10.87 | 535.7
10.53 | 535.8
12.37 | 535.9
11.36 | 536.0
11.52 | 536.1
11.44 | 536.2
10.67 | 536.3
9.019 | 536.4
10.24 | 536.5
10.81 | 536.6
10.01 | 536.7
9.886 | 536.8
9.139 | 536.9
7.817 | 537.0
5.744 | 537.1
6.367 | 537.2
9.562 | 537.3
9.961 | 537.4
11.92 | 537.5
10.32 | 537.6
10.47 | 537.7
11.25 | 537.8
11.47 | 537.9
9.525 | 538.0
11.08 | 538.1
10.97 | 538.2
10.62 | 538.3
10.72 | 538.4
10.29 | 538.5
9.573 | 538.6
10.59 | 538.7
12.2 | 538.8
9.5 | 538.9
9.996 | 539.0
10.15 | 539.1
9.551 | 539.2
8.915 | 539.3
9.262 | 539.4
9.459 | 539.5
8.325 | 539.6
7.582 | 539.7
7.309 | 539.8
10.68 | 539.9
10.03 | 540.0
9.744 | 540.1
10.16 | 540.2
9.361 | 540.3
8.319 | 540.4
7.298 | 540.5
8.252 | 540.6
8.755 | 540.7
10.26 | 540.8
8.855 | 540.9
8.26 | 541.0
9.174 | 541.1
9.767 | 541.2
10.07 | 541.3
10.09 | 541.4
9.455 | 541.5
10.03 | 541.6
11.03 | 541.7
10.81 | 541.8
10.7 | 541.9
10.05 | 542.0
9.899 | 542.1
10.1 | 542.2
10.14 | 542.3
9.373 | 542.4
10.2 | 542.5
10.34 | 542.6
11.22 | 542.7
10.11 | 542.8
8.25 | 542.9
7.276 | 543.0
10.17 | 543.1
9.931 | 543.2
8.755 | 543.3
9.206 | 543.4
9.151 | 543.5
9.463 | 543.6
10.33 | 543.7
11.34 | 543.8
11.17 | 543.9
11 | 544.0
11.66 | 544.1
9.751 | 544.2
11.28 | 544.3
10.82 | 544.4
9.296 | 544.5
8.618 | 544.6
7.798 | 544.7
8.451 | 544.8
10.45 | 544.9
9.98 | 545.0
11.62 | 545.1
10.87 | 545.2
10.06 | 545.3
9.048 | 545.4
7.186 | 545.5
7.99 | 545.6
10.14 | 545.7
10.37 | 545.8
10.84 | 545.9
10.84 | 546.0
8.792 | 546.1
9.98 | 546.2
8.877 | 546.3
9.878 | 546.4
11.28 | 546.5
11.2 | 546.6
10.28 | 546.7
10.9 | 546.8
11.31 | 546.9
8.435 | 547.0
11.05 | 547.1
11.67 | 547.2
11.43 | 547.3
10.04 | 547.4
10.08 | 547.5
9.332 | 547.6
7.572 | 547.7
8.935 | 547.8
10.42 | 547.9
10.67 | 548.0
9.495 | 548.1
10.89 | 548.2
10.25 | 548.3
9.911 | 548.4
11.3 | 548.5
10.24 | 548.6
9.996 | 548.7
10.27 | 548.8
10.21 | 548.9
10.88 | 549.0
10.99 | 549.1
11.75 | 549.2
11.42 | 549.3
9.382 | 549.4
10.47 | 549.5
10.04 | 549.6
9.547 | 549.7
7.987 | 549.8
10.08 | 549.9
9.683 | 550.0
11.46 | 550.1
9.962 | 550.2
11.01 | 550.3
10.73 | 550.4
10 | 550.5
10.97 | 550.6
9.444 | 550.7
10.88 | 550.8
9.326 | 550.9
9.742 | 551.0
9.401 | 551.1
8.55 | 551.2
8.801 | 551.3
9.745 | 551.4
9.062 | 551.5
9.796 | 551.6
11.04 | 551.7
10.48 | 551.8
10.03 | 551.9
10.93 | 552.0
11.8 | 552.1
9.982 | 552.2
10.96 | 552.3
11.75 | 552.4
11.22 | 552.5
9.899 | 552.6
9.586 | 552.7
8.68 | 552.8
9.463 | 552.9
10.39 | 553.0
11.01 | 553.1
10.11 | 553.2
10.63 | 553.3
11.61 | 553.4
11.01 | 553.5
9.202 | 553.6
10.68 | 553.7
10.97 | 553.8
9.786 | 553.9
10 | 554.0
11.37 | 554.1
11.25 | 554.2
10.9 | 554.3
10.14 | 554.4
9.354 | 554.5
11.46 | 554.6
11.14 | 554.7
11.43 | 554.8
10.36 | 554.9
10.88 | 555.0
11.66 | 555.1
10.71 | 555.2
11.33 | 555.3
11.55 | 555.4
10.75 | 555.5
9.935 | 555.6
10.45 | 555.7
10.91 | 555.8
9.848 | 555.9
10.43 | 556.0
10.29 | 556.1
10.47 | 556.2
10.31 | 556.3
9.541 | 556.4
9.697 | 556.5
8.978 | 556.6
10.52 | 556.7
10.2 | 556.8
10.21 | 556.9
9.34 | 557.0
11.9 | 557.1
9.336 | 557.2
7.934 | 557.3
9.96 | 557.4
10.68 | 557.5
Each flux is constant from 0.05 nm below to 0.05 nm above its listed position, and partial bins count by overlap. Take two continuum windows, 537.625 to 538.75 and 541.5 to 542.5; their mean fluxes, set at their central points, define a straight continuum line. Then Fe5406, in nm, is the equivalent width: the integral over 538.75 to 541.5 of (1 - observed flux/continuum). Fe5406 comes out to 0.29 nm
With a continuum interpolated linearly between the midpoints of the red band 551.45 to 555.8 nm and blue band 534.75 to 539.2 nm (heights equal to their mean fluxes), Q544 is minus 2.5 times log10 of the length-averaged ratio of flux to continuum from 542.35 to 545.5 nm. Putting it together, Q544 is 0.06 mag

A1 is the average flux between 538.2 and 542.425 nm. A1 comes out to 9.65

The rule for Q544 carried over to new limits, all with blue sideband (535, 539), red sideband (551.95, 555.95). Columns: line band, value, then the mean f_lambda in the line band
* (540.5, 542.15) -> 0.08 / 9.64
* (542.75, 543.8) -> 0.12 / 9.36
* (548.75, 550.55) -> 0.02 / 10.3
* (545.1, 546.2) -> 0.08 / 9.72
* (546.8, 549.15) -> 0.03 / 10.2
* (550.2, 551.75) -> 0.07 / 9.9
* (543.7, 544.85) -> 0.03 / 10.1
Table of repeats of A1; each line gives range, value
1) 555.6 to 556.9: 10.1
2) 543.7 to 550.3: 10.1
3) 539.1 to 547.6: 9.78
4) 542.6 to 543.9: 9.69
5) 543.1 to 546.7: 9.93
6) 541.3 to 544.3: 10.1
